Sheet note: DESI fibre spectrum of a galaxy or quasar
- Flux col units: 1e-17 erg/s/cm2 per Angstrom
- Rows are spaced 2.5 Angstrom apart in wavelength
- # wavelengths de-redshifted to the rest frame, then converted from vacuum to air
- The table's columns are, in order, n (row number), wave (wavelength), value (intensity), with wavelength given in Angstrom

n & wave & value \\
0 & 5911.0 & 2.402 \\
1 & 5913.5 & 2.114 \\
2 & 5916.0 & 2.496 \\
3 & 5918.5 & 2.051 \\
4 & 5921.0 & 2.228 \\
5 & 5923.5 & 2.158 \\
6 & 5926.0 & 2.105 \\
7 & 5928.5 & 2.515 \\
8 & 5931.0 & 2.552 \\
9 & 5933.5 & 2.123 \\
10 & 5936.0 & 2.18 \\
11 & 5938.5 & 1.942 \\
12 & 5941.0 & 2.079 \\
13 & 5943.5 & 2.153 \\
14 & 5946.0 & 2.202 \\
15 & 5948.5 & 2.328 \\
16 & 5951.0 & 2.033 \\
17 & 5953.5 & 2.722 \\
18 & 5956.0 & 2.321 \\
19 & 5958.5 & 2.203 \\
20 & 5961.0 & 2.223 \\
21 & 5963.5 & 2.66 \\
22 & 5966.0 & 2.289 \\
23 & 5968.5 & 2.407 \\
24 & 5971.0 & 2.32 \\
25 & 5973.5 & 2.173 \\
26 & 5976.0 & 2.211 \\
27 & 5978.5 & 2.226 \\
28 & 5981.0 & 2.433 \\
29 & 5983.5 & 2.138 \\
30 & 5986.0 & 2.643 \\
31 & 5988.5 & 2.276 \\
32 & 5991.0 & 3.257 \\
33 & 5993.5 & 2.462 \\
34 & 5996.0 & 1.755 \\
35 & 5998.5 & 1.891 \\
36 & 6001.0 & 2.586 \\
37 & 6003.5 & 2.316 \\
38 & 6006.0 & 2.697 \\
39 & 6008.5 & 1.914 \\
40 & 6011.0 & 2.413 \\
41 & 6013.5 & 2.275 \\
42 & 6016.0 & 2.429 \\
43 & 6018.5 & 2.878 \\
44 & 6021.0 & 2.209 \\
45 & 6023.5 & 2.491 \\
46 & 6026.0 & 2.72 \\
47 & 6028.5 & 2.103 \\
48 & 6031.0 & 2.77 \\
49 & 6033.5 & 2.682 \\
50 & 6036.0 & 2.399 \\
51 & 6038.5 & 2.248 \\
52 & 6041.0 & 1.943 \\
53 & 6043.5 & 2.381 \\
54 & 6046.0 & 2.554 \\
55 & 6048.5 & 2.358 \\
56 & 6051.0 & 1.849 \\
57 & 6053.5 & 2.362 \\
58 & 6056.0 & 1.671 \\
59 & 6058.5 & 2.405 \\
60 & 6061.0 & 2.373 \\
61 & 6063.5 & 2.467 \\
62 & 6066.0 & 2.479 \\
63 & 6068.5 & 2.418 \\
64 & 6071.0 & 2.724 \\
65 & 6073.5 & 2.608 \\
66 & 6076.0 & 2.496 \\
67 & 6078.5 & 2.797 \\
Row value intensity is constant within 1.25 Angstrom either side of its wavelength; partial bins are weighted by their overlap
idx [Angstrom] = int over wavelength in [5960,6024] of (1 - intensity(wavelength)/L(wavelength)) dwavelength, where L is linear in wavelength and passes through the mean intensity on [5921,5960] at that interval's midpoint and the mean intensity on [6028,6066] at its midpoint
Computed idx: -2.6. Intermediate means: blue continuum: 2.24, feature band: 2.37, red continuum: 2.31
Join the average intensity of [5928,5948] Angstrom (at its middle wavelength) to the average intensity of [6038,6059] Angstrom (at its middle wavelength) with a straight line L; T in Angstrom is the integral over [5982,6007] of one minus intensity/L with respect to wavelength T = -2.3 Angstrom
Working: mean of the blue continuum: 2.21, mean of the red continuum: 2.19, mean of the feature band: 2.4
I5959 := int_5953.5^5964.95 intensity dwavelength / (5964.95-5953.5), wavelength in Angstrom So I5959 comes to 2.39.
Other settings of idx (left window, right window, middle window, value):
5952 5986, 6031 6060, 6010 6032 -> -1.65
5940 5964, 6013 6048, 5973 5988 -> 0.19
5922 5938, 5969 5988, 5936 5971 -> 0.15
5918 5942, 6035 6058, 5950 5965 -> -1.13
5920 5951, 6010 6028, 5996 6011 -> 1.09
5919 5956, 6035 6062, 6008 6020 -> -0.95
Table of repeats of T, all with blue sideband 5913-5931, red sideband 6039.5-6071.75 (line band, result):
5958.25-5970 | -0.48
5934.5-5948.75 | 0.85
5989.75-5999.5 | -0.30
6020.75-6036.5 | -1.45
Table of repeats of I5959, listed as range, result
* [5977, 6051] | 2.38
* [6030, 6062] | 2.3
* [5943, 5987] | 2.32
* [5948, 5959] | 2.33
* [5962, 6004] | 2.36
